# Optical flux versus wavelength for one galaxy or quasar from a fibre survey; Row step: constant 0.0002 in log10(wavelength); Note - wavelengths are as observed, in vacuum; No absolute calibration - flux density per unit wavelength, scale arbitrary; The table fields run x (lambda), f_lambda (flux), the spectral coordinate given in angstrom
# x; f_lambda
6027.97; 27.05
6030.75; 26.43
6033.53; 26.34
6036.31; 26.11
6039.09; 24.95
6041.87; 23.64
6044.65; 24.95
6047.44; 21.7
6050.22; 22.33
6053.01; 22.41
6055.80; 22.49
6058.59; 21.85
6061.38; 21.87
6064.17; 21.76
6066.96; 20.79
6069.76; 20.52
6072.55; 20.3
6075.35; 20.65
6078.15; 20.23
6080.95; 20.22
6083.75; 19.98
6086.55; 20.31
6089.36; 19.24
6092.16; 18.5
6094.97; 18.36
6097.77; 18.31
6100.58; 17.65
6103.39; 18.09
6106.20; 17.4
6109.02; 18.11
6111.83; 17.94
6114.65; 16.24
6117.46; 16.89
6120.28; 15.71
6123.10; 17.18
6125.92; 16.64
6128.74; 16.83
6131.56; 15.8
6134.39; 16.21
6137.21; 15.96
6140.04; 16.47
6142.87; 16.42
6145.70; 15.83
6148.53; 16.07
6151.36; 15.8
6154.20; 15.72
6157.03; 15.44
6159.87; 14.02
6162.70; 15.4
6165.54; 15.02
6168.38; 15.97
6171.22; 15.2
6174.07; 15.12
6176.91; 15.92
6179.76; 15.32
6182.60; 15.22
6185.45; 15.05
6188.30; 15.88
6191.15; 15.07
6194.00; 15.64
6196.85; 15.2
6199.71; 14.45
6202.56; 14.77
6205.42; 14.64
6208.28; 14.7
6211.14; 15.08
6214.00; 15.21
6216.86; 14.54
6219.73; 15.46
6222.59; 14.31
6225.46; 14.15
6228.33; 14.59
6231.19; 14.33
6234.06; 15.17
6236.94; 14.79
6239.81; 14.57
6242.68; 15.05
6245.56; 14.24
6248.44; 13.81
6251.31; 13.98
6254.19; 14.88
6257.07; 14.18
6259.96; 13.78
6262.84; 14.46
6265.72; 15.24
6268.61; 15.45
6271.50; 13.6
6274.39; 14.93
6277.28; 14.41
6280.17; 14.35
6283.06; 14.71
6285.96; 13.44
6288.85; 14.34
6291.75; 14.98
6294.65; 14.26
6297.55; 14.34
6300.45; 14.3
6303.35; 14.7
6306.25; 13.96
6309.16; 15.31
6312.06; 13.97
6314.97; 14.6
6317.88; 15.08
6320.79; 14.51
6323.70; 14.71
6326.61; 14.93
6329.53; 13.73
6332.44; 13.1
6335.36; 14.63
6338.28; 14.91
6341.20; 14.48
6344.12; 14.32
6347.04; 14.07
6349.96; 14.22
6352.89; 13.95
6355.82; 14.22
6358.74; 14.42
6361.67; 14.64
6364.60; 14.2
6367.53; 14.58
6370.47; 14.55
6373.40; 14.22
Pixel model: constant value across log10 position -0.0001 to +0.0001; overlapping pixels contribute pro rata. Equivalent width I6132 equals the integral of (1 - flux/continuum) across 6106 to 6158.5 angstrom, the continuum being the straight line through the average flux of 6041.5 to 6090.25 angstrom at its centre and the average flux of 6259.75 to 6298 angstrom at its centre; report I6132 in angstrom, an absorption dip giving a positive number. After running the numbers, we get 7.64 angstrom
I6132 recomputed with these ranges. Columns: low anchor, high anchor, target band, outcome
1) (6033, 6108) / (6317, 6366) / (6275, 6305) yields 2.4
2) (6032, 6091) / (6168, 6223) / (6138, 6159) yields 2.0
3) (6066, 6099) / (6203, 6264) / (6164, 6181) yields 1.3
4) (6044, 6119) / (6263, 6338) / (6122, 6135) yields 1.5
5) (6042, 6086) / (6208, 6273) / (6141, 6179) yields 4.7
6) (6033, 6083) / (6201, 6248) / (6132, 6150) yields 2.3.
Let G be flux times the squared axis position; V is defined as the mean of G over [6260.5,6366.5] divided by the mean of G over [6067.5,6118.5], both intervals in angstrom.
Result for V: 0.82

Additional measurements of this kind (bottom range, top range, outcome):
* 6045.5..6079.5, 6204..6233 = 0.72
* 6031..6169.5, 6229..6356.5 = 0.81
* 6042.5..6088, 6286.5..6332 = 0.73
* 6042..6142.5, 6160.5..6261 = 0.81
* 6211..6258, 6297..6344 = 1.02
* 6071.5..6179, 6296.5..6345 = 0.90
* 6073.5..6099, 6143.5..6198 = 0.81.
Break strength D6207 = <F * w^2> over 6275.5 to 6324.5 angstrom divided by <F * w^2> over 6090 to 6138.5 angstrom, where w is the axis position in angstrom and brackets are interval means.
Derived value 0.89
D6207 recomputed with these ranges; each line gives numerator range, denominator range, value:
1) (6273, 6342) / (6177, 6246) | 1.00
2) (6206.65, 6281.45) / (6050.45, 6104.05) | 0.76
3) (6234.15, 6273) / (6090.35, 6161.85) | 0.90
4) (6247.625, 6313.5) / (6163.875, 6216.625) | 0.98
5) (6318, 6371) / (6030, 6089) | 0.71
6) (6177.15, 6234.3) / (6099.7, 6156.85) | 0.92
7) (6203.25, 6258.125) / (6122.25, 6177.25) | 0.95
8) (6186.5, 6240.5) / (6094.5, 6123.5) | 0.88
